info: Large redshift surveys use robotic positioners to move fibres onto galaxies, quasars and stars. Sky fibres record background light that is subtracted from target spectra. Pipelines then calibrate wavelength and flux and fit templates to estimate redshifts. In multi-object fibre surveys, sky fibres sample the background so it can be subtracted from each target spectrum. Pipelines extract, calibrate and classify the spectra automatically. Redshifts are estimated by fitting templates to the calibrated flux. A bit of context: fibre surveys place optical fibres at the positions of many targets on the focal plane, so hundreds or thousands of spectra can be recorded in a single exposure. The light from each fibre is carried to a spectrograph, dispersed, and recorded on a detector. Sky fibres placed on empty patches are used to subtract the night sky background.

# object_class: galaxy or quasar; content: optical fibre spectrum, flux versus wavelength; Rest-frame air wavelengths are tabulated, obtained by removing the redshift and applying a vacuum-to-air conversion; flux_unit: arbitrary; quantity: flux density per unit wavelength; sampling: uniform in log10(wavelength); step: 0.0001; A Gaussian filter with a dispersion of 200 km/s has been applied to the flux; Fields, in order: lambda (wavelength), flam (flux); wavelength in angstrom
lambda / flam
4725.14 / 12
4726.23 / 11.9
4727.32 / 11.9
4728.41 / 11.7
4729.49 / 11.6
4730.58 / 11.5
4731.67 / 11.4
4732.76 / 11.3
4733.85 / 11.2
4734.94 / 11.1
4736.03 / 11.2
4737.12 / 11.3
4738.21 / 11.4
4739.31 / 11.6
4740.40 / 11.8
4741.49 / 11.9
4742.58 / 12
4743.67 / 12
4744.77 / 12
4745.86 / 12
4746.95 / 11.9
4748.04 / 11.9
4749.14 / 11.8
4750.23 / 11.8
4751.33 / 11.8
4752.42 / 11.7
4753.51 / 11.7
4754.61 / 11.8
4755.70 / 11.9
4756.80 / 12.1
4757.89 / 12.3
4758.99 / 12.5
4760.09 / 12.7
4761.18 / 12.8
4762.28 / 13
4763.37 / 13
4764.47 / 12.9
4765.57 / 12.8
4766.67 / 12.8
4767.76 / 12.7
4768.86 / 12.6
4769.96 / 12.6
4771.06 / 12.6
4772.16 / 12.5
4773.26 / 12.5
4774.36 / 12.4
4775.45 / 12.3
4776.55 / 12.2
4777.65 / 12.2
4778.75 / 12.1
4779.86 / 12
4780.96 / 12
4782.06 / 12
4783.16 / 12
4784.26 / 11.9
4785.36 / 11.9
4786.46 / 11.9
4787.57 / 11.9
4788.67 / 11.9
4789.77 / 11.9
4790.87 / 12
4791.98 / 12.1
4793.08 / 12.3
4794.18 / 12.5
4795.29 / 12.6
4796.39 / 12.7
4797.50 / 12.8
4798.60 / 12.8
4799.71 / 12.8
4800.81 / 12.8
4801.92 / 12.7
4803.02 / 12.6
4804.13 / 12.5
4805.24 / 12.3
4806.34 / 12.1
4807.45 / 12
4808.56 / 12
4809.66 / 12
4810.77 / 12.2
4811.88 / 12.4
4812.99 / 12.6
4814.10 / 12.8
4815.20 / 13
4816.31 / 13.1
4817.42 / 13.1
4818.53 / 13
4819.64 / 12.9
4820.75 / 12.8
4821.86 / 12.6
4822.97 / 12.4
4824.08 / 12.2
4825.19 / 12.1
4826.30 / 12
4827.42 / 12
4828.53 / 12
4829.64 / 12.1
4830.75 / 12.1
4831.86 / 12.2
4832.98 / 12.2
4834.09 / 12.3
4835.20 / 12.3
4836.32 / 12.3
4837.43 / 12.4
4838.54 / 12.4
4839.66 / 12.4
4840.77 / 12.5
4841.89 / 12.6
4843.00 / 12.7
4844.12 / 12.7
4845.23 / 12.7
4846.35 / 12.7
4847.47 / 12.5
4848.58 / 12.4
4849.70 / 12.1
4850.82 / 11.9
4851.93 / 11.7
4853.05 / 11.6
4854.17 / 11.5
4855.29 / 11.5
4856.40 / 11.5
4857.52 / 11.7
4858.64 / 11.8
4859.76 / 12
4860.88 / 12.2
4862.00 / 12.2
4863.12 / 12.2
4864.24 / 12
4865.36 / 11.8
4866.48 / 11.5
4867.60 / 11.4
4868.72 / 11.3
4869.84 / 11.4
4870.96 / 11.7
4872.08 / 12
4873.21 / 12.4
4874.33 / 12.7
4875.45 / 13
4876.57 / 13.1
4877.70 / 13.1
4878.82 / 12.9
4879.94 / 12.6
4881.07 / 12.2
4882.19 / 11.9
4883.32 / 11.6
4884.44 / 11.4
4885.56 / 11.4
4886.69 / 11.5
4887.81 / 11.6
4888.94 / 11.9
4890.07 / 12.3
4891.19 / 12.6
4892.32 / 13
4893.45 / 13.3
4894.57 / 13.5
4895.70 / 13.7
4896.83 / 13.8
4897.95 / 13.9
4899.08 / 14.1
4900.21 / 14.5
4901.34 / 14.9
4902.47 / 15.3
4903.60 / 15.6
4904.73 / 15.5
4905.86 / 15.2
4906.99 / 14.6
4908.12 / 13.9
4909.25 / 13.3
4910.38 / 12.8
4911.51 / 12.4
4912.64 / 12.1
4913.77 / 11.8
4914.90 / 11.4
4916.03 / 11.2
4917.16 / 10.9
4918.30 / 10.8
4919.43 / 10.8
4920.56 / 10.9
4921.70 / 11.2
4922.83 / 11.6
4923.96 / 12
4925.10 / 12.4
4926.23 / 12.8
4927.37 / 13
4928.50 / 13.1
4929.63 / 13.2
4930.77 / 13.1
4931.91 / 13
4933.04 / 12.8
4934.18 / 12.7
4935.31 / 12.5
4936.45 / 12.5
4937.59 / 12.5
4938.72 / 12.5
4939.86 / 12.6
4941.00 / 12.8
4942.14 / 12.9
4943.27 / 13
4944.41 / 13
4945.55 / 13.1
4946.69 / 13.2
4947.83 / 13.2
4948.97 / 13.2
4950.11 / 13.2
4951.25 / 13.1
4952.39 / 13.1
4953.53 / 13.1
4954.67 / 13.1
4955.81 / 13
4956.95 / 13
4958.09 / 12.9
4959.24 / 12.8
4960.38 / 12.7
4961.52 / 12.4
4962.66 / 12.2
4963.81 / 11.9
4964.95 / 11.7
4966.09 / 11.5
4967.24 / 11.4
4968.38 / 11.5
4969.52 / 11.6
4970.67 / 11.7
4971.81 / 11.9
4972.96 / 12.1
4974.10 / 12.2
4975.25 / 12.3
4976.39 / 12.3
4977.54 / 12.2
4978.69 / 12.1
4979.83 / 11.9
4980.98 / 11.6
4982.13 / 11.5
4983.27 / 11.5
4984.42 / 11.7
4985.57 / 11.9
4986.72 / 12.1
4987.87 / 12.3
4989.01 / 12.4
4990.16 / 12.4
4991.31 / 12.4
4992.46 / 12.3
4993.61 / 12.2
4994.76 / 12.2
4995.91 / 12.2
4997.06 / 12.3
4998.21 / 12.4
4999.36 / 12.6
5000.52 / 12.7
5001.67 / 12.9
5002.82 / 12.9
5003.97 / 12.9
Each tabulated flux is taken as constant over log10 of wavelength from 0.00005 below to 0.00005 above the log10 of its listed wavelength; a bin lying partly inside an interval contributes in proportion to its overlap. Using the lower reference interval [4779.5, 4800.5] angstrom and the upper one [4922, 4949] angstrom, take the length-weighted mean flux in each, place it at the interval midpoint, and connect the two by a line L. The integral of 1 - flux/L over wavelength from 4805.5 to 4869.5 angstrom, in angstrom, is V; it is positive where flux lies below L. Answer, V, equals 0.9 angstrom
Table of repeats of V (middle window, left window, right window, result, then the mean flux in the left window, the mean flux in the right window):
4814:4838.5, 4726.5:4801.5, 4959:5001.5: -0.7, 12.1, 12.1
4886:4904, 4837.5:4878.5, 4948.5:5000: -1.9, 12.1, 12.3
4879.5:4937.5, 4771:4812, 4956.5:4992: -2.9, 12.3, 12.1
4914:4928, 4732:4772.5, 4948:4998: 0.7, 12.1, 12.3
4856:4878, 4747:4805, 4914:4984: 0.5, 12.3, 12.3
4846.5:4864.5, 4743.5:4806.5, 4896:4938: 1.0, 12.3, 12.9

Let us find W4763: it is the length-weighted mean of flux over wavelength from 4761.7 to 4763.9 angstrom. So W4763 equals 13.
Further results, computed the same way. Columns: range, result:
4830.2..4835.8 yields 12.2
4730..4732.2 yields 11.4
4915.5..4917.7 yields 11.1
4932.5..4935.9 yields 12.7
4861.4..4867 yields 11.9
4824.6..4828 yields 12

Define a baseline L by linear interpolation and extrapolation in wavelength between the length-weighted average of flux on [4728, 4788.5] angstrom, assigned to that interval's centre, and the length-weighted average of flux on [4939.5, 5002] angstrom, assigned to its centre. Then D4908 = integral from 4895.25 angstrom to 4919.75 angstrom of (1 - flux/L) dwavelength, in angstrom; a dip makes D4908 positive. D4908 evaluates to -2.1 angstrom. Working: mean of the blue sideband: 12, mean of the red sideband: 12.4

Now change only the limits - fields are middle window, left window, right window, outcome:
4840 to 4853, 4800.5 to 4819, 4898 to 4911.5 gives 0.86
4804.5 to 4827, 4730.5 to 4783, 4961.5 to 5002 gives -0.75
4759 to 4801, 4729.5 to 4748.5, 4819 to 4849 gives -1.61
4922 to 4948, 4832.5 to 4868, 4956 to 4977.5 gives -1.31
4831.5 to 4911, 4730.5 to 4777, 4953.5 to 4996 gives -3.25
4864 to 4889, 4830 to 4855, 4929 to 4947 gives 0.90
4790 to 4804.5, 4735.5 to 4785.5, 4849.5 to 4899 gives -0.44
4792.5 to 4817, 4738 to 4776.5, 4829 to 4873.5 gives -0.76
